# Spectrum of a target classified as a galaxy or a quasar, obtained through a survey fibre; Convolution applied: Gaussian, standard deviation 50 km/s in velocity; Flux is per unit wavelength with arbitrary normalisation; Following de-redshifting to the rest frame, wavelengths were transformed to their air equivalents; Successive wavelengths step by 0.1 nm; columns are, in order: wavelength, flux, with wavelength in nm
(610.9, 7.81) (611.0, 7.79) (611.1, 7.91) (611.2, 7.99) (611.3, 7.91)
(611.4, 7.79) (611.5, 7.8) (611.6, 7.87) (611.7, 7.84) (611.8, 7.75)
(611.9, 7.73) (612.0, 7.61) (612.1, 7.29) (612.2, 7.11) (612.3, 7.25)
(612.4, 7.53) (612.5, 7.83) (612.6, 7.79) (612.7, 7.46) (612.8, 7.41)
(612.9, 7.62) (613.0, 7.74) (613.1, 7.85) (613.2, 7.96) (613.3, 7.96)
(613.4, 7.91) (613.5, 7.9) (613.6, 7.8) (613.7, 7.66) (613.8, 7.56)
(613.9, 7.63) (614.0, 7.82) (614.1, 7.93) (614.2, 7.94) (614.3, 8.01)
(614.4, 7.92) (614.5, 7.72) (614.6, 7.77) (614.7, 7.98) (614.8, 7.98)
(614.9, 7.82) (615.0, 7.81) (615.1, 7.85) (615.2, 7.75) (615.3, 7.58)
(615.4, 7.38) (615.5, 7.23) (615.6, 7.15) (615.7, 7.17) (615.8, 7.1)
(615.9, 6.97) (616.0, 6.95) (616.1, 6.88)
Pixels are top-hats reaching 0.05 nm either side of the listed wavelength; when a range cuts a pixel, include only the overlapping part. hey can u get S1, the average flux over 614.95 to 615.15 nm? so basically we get 7.83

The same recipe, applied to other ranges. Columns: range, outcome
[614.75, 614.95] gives 7.9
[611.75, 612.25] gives 7.5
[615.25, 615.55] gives 7.4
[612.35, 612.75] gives 7.65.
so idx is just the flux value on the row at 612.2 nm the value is 7.11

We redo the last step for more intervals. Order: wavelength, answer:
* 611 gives 7.79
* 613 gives 7.74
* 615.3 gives 7.58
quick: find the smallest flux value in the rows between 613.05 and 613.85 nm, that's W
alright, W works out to 7.56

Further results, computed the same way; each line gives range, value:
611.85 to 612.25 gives 7.11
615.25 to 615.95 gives 6.97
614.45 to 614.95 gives 7.72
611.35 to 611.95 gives 7.73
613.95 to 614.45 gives 7.82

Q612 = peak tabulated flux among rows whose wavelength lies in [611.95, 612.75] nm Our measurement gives 7.83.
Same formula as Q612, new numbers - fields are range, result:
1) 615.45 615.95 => 7.23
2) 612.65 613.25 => 7.96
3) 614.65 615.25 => 7.98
